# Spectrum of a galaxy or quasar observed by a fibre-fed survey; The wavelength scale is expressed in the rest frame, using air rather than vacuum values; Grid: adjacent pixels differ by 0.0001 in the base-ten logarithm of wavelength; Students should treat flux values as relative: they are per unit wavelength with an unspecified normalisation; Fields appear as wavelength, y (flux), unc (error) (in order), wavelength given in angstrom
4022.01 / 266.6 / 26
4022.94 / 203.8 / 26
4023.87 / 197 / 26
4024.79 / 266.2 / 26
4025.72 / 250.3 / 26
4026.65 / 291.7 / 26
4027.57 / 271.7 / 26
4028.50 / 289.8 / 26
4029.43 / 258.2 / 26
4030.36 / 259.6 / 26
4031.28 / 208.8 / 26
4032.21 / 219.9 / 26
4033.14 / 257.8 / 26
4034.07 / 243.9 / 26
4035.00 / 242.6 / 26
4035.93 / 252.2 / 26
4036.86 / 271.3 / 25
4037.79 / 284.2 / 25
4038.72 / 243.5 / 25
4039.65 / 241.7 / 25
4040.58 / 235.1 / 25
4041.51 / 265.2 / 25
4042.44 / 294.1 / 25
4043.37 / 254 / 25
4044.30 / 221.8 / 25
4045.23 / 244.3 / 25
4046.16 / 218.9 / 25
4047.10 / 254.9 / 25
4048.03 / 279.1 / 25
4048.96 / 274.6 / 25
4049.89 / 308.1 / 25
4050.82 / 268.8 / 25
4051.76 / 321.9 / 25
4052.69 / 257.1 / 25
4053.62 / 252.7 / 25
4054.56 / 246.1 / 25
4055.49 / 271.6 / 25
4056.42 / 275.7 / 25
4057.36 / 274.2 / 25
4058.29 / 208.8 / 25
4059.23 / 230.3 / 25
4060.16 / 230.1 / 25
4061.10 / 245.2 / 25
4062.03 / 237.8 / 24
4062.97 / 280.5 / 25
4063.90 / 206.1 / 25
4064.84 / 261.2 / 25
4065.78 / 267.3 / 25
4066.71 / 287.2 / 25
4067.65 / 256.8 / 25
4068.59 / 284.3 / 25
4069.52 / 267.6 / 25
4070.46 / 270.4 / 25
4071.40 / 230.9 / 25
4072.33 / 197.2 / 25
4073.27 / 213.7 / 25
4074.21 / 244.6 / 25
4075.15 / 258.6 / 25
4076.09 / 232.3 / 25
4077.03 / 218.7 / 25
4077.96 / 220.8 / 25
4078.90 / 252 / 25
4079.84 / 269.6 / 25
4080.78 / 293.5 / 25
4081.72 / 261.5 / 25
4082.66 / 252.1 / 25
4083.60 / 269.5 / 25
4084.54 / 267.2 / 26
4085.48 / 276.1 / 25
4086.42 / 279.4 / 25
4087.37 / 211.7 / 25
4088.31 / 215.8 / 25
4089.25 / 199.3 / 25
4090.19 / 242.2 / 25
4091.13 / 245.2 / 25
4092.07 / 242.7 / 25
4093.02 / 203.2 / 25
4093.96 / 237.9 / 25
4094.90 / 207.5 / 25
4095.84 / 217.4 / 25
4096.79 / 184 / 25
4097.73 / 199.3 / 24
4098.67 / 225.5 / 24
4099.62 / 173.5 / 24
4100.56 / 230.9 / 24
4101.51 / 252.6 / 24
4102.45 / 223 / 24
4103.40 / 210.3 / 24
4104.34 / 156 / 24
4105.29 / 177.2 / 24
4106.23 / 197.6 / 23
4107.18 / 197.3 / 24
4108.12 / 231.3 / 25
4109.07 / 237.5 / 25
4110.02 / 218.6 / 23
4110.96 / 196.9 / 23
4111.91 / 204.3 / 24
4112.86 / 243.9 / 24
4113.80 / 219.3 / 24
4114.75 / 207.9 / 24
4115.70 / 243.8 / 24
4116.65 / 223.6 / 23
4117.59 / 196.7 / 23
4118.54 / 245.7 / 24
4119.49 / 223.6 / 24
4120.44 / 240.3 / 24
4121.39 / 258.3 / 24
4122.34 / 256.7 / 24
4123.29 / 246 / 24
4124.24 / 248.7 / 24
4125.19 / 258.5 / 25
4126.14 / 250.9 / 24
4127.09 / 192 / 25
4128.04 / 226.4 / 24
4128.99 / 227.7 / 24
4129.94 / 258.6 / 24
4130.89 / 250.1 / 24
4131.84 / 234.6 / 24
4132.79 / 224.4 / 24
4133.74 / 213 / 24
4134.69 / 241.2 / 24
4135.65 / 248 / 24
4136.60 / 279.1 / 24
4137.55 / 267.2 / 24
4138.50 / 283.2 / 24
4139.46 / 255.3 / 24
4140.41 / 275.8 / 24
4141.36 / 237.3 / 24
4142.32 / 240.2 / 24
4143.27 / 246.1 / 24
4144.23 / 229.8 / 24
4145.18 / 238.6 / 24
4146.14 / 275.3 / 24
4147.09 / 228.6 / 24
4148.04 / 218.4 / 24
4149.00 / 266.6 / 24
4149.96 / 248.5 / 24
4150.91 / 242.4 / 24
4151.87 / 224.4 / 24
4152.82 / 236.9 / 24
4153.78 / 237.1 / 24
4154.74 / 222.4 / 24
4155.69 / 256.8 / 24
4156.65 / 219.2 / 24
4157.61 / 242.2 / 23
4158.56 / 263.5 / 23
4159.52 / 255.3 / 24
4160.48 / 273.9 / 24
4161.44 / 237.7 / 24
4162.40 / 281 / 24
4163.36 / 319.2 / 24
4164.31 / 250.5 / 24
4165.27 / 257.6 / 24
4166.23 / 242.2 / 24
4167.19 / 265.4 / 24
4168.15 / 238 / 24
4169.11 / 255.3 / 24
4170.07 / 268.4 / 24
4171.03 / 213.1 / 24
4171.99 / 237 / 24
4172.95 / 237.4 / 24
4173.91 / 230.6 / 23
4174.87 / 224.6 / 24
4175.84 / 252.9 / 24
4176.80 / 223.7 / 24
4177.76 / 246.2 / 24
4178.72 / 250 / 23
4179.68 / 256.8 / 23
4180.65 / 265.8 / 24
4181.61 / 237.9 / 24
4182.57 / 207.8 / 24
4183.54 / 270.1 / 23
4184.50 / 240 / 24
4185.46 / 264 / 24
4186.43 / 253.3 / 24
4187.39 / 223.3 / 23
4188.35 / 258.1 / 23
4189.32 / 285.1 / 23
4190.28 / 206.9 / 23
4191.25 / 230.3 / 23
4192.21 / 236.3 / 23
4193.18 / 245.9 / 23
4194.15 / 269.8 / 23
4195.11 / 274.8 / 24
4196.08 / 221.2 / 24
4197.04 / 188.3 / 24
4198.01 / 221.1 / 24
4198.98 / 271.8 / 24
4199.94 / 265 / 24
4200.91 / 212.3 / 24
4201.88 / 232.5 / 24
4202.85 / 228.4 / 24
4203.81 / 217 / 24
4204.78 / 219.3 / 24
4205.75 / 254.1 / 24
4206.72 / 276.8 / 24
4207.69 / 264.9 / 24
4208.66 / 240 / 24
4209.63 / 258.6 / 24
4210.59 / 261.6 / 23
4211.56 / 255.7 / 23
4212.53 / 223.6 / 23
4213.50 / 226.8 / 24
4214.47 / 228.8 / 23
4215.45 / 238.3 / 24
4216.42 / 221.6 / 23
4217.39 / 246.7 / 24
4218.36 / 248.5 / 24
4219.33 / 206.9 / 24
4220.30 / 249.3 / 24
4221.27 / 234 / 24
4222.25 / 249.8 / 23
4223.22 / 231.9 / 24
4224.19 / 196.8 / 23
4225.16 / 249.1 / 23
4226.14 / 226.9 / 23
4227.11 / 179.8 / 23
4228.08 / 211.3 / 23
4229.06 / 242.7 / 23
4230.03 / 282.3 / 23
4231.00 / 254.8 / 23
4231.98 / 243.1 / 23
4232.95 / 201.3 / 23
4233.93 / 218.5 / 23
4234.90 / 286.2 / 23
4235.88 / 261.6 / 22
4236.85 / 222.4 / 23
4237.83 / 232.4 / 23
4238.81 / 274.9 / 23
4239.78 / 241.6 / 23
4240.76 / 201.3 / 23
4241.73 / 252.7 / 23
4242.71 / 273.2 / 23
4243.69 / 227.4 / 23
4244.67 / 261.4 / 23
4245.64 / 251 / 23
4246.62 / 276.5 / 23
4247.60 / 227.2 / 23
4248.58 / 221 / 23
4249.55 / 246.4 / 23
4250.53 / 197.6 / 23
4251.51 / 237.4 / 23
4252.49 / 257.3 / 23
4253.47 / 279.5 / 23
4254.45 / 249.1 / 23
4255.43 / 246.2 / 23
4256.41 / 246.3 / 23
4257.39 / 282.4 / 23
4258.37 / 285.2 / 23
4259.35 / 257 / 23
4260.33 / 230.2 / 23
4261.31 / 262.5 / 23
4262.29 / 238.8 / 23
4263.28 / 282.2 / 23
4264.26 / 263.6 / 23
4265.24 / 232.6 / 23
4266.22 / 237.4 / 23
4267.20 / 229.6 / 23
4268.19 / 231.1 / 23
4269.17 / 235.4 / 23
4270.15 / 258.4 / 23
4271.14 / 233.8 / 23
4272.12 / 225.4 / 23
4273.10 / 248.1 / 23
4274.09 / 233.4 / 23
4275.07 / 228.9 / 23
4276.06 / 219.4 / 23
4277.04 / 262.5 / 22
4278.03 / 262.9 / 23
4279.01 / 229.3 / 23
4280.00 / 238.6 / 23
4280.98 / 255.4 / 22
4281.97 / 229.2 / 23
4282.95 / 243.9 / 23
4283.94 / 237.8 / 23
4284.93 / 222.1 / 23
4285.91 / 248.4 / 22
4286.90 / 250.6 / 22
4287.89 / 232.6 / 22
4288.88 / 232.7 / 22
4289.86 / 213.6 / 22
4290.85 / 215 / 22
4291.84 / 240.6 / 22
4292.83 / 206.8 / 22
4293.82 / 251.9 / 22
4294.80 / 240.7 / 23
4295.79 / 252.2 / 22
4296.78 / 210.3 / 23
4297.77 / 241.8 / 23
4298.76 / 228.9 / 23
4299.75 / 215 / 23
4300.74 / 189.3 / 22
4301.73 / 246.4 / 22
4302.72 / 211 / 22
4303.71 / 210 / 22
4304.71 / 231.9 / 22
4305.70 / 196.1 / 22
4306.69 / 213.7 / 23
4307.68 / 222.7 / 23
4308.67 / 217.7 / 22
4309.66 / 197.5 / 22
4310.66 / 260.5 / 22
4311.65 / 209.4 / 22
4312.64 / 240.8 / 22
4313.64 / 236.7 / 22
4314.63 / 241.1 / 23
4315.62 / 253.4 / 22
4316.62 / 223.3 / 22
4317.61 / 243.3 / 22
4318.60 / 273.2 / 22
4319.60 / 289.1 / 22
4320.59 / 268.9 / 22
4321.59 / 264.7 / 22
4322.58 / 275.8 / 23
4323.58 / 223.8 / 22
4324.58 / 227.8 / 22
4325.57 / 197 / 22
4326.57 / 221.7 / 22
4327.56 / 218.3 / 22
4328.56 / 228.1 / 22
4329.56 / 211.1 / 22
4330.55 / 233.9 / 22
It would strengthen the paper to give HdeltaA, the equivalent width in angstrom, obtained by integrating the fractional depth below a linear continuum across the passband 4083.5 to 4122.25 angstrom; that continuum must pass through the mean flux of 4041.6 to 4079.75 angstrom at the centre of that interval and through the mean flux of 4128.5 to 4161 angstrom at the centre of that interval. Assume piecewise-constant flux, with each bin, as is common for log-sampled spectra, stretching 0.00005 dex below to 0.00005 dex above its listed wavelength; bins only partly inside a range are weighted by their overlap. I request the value 4.2 angstrom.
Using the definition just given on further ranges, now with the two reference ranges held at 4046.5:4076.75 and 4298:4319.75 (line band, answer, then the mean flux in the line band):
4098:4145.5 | 3.40 angstrom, 231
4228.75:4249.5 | -0.80 angstrom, 246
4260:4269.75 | -0.47 angstrom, 245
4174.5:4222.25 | -0.18 angstrom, 242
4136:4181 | -0.76 angstrom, 249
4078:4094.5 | 0.37 angstrom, 247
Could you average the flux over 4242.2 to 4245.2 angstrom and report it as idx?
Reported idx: 254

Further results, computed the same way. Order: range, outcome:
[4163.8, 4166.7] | 252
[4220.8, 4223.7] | 238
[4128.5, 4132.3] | 243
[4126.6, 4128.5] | 209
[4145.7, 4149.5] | 247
